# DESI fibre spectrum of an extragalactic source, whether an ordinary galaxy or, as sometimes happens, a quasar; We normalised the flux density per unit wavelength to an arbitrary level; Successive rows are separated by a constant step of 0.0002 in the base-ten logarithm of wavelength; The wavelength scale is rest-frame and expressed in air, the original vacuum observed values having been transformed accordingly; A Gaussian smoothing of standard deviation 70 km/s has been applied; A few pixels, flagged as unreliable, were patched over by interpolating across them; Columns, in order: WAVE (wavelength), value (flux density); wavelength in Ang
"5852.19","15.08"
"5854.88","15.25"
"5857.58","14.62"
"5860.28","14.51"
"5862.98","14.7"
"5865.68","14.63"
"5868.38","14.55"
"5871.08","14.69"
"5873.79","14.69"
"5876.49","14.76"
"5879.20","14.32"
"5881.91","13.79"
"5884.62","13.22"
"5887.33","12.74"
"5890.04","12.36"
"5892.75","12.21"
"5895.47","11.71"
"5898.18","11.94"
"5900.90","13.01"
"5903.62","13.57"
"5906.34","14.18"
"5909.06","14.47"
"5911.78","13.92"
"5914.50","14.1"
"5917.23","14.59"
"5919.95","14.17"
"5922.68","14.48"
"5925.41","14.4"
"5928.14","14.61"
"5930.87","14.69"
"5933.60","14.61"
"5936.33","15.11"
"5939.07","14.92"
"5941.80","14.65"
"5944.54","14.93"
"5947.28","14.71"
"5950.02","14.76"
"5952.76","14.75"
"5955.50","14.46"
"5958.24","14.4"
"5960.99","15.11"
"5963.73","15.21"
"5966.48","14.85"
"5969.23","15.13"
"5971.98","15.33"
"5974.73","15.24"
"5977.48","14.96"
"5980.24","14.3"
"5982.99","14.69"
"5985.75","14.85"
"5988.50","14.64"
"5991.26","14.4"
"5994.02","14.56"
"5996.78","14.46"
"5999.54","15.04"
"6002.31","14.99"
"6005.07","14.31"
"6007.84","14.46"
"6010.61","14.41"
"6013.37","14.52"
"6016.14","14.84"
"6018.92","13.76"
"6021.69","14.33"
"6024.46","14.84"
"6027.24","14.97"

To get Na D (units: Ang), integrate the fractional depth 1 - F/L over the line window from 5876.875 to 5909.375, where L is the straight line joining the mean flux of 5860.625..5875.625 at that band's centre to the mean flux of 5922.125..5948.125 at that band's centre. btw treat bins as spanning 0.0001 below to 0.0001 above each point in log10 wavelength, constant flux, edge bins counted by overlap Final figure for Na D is 3.42 Ang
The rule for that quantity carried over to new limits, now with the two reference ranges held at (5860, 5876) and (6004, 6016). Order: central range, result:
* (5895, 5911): 1.48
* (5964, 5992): -0.68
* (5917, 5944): -0.12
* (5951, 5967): -0.28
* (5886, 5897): 1.78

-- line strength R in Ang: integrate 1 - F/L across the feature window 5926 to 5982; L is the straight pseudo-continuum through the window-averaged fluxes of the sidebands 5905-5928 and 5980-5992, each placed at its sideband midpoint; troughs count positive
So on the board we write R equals -1.4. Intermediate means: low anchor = 14.3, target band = 14.8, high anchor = 14.6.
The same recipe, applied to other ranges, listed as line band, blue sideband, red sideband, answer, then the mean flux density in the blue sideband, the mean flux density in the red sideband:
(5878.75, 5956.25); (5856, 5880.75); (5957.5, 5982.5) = 4.20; 14.6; 15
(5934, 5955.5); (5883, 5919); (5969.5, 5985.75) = -0.91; 13.3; 14.9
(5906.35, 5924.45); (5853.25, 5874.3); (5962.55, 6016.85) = 0.55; 14.7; 14.8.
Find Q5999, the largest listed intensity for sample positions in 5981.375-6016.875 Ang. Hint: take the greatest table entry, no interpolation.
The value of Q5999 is 15.04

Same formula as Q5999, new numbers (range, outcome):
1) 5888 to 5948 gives 15.11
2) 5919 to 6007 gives 15.33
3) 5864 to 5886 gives 14.76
